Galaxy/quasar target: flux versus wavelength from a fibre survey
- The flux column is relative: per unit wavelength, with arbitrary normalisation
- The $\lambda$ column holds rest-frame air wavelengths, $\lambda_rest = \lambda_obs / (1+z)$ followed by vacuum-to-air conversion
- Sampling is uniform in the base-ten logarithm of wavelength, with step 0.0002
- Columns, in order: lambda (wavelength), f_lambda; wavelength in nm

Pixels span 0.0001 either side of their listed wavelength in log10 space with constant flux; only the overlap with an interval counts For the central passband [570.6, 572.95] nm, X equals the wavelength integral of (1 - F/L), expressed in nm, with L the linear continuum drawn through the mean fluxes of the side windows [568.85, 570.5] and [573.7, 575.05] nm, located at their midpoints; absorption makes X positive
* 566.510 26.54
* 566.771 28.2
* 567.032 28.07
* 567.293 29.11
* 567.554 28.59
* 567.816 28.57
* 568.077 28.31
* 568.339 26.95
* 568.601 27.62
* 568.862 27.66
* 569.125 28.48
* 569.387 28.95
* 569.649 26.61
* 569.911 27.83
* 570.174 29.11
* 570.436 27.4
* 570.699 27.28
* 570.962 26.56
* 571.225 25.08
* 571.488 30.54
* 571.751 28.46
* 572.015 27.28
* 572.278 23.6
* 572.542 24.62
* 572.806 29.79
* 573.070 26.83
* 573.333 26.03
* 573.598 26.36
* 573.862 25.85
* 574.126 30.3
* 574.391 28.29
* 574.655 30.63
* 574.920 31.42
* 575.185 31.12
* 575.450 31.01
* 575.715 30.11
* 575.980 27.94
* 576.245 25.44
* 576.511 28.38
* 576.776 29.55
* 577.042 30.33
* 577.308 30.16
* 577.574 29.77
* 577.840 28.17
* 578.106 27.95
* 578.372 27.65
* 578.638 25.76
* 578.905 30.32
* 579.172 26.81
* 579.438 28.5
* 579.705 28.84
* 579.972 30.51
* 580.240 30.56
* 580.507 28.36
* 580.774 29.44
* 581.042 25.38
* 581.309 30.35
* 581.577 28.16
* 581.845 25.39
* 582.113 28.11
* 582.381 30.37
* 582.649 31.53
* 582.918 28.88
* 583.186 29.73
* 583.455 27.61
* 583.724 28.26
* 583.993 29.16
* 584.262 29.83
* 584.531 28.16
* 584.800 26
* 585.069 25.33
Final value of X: 0.13 nm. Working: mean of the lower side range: 28.1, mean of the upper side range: 29.2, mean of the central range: 27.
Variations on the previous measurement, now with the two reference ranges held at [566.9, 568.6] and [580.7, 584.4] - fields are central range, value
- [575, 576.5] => -0.03 nm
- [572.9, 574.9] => 0.03 nm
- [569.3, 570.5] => 0.01 nm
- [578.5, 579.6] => 0.03 nm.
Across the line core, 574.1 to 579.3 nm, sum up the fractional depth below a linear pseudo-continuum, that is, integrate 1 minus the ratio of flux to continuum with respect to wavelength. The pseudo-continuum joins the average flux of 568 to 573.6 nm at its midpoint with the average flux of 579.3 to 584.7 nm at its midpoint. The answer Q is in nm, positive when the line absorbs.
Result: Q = -0.17 nm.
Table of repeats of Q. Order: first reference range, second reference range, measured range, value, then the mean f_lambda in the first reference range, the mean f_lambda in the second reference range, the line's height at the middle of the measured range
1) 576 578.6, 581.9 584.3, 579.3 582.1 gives 0.031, 28.5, 29.1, 28.9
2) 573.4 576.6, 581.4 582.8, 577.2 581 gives 0.015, 28.8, 28.8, 28.8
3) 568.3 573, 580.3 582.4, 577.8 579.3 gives 0.012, 27.4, 28.2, 28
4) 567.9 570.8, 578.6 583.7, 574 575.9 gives -0.140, 27.9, 28.7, 28.3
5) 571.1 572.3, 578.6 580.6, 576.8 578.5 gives -0.035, 27.3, 28.8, 28.5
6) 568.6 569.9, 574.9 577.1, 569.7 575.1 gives 0.170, 27.9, 29.3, 28.6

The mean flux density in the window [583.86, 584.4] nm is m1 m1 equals 29.5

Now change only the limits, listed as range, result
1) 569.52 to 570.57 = 27.7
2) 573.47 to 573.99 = 26.1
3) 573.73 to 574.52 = 28.1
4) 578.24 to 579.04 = 27.9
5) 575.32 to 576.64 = 28.6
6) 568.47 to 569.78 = 27.9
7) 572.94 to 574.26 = 27.1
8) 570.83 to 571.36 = 25.9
